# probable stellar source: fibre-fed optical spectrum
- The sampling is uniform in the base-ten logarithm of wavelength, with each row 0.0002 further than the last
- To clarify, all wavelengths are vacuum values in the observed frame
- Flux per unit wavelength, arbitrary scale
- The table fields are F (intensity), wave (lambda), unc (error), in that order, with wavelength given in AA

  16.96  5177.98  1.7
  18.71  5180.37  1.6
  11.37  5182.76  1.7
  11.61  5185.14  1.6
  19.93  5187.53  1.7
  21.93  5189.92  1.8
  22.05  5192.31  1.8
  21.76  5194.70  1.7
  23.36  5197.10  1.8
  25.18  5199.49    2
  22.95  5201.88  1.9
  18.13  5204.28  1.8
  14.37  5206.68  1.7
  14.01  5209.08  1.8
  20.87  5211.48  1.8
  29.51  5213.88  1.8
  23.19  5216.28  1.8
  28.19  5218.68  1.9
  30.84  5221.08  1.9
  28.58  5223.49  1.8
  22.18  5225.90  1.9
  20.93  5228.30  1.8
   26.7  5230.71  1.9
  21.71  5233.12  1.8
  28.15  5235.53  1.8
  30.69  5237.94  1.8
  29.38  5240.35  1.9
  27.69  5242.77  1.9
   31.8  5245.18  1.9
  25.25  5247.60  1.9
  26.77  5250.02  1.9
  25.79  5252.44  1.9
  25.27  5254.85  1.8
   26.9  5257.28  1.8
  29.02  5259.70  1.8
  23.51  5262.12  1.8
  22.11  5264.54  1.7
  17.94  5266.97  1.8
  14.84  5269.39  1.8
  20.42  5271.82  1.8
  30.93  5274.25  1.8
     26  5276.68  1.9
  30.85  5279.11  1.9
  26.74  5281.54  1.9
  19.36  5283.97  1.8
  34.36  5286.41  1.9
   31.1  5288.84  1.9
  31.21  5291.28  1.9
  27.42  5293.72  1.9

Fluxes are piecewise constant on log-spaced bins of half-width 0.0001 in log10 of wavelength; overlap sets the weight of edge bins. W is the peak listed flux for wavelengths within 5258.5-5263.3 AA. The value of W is 29.02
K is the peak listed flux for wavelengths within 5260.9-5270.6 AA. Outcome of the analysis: 23.51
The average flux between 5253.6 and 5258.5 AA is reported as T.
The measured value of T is 26.1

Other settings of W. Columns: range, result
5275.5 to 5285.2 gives 30.85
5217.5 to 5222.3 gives 30.84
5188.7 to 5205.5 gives 25.18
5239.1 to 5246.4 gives 31.8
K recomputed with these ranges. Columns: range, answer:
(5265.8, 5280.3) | 30.93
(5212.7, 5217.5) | 29.51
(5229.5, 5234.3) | 26.7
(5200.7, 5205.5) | 22.95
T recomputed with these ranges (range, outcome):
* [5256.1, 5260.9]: 28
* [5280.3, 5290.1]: 27.9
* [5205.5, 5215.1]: 19.7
